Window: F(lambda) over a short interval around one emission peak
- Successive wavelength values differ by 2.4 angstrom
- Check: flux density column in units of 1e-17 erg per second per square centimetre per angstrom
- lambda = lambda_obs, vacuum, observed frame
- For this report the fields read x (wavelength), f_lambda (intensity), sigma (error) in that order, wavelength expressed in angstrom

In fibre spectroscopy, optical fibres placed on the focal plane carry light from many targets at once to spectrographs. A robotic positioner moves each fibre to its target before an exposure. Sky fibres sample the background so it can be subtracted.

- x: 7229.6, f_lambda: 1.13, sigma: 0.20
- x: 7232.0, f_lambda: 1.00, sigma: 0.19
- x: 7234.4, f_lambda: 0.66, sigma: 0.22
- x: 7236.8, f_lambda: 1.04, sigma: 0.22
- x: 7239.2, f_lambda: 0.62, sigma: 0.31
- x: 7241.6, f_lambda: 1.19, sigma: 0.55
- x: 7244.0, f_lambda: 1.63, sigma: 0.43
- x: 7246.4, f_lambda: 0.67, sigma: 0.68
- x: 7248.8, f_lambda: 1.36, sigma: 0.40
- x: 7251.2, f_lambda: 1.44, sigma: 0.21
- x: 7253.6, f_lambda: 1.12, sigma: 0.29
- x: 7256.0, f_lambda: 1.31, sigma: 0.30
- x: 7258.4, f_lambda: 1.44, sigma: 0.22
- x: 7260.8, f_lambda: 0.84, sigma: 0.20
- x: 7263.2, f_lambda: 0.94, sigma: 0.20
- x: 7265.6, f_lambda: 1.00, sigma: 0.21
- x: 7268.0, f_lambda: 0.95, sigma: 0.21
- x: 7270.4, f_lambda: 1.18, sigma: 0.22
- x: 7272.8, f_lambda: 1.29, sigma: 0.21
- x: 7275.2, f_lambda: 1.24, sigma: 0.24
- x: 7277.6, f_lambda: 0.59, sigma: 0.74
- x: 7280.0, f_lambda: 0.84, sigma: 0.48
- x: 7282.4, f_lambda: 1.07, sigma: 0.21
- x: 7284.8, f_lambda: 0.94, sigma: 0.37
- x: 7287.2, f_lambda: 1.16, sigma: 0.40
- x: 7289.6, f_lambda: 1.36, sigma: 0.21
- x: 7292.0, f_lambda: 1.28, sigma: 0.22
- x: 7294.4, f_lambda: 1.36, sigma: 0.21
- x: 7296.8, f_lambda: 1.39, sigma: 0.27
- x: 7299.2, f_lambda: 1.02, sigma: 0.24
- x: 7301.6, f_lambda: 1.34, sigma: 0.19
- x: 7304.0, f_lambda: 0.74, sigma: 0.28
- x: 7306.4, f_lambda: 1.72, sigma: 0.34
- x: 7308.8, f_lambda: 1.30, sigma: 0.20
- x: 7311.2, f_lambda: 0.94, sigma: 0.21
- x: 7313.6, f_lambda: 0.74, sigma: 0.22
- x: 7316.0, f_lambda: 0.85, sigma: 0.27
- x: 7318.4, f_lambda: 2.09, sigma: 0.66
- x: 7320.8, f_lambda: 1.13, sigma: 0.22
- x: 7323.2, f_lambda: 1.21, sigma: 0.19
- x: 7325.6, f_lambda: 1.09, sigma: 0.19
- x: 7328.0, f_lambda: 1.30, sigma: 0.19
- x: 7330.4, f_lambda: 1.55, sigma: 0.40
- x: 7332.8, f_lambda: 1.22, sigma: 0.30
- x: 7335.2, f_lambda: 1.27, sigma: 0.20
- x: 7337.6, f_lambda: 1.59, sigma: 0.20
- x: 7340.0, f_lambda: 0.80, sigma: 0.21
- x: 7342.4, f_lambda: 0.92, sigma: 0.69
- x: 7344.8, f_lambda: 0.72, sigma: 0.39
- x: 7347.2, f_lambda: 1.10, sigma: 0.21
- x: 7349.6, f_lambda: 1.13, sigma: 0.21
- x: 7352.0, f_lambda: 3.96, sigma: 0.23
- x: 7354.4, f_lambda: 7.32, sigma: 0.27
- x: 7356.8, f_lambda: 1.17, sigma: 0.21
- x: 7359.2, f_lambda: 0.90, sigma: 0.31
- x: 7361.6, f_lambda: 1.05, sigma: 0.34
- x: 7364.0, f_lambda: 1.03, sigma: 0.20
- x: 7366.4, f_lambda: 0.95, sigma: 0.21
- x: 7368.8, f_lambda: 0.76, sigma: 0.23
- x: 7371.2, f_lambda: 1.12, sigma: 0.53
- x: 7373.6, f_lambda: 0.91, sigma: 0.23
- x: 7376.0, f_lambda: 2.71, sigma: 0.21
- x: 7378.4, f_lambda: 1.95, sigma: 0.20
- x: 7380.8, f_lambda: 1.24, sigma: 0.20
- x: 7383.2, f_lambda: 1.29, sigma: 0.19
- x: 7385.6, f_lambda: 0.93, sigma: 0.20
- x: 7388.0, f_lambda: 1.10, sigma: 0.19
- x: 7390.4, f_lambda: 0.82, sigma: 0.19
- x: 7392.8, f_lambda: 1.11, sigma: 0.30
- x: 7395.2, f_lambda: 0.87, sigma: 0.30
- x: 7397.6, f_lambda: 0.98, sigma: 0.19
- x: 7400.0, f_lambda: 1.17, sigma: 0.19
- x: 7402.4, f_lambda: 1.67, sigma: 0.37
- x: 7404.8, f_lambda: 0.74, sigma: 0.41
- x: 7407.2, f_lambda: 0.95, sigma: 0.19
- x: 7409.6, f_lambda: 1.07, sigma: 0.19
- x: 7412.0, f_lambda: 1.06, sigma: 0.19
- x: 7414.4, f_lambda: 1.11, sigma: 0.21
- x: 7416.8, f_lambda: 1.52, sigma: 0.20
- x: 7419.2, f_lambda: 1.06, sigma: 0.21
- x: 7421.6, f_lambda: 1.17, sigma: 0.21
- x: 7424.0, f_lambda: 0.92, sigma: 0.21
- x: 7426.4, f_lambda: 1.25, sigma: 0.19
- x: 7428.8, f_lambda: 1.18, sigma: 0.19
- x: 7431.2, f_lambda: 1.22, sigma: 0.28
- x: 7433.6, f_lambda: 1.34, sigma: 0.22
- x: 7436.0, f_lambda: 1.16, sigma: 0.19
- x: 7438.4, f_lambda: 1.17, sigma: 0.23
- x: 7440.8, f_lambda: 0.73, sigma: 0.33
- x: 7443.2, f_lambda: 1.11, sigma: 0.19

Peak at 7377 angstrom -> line [N II] 6583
